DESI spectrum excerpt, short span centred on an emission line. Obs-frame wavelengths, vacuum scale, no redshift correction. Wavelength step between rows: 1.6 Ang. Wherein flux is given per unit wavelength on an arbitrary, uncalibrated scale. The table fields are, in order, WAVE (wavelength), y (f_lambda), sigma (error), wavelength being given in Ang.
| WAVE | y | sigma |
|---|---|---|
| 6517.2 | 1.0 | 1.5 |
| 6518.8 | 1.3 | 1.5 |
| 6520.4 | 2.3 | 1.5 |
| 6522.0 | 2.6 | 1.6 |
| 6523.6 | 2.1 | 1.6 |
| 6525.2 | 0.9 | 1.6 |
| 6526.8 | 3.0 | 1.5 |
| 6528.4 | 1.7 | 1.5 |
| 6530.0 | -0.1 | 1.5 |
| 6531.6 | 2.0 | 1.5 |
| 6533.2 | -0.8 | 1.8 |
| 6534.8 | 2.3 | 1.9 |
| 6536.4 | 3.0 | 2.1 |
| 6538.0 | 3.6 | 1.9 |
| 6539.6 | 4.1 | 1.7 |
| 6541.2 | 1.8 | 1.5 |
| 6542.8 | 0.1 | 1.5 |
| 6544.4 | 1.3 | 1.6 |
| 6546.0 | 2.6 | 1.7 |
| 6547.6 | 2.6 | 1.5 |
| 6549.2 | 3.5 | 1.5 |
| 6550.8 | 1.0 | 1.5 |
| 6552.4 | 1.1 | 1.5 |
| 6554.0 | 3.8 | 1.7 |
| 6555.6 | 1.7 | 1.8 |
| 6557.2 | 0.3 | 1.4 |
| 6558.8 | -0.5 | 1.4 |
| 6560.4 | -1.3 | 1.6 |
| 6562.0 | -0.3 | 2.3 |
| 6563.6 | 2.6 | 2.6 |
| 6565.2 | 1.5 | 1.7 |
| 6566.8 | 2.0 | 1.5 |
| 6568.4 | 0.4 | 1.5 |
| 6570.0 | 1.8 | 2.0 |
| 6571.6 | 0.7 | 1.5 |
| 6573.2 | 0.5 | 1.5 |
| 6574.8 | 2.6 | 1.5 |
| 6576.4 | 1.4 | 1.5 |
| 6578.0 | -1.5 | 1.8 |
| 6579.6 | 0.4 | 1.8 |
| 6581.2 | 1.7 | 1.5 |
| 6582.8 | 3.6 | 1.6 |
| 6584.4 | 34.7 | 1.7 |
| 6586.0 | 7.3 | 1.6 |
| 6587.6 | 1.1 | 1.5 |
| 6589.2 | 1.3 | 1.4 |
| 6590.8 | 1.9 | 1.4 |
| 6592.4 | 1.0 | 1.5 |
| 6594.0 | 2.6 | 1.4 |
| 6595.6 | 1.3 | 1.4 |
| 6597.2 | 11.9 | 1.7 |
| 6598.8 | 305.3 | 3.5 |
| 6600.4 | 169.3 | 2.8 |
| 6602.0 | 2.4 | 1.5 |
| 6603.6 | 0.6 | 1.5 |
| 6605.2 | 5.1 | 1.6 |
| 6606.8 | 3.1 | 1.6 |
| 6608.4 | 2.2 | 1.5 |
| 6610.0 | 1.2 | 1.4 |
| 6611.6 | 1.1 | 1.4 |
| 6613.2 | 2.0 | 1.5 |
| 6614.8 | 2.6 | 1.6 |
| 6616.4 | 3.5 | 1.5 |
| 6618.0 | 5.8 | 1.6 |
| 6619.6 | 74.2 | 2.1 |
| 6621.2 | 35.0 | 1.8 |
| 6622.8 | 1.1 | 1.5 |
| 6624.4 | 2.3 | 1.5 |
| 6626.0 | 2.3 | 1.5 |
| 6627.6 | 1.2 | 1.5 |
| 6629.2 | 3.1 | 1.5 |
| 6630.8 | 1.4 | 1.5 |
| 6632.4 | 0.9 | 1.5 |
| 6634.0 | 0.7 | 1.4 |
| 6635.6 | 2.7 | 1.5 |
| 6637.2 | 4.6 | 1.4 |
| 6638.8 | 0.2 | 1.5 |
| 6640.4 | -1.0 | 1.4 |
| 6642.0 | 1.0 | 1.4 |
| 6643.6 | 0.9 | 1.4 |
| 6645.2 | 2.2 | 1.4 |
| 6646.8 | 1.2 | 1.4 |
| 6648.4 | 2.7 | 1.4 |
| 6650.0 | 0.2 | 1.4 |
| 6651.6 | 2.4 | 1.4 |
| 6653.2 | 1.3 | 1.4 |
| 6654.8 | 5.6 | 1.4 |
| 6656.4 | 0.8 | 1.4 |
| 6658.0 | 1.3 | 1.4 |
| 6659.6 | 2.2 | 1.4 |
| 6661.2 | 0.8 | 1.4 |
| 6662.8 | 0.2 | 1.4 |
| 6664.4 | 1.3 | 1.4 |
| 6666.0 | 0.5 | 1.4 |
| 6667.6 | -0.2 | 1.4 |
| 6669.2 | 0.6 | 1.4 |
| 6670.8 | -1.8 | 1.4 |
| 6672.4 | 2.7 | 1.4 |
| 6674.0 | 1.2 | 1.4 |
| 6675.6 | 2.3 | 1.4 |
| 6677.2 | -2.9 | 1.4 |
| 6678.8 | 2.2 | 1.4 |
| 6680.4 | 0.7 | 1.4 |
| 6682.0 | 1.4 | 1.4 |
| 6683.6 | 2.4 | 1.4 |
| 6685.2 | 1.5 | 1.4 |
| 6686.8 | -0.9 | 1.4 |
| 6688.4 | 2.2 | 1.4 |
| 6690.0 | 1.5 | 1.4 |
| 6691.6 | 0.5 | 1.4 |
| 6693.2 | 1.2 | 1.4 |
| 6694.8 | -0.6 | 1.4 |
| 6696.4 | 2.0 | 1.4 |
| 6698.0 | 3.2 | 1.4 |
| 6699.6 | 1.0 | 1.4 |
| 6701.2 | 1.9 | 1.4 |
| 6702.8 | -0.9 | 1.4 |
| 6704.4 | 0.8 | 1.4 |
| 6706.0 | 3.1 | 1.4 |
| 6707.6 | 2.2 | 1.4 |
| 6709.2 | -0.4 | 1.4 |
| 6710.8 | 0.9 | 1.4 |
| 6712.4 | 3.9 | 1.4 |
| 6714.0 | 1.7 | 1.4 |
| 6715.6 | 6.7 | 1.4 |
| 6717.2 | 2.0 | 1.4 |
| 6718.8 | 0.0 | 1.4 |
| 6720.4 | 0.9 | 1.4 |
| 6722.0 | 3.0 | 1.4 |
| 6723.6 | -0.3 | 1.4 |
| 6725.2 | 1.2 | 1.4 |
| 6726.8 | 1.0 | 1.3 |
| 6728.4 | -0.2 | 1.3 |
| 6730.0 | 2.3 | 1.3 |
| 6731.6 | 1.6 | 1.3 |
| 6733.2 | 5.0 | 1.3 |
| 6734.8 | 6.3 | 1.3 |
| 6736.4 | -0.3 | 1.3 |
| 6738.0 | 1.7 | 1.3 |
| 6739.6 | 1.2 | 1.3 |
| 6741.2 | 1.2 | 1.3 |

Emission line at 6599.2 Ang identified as H-alpha 6563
